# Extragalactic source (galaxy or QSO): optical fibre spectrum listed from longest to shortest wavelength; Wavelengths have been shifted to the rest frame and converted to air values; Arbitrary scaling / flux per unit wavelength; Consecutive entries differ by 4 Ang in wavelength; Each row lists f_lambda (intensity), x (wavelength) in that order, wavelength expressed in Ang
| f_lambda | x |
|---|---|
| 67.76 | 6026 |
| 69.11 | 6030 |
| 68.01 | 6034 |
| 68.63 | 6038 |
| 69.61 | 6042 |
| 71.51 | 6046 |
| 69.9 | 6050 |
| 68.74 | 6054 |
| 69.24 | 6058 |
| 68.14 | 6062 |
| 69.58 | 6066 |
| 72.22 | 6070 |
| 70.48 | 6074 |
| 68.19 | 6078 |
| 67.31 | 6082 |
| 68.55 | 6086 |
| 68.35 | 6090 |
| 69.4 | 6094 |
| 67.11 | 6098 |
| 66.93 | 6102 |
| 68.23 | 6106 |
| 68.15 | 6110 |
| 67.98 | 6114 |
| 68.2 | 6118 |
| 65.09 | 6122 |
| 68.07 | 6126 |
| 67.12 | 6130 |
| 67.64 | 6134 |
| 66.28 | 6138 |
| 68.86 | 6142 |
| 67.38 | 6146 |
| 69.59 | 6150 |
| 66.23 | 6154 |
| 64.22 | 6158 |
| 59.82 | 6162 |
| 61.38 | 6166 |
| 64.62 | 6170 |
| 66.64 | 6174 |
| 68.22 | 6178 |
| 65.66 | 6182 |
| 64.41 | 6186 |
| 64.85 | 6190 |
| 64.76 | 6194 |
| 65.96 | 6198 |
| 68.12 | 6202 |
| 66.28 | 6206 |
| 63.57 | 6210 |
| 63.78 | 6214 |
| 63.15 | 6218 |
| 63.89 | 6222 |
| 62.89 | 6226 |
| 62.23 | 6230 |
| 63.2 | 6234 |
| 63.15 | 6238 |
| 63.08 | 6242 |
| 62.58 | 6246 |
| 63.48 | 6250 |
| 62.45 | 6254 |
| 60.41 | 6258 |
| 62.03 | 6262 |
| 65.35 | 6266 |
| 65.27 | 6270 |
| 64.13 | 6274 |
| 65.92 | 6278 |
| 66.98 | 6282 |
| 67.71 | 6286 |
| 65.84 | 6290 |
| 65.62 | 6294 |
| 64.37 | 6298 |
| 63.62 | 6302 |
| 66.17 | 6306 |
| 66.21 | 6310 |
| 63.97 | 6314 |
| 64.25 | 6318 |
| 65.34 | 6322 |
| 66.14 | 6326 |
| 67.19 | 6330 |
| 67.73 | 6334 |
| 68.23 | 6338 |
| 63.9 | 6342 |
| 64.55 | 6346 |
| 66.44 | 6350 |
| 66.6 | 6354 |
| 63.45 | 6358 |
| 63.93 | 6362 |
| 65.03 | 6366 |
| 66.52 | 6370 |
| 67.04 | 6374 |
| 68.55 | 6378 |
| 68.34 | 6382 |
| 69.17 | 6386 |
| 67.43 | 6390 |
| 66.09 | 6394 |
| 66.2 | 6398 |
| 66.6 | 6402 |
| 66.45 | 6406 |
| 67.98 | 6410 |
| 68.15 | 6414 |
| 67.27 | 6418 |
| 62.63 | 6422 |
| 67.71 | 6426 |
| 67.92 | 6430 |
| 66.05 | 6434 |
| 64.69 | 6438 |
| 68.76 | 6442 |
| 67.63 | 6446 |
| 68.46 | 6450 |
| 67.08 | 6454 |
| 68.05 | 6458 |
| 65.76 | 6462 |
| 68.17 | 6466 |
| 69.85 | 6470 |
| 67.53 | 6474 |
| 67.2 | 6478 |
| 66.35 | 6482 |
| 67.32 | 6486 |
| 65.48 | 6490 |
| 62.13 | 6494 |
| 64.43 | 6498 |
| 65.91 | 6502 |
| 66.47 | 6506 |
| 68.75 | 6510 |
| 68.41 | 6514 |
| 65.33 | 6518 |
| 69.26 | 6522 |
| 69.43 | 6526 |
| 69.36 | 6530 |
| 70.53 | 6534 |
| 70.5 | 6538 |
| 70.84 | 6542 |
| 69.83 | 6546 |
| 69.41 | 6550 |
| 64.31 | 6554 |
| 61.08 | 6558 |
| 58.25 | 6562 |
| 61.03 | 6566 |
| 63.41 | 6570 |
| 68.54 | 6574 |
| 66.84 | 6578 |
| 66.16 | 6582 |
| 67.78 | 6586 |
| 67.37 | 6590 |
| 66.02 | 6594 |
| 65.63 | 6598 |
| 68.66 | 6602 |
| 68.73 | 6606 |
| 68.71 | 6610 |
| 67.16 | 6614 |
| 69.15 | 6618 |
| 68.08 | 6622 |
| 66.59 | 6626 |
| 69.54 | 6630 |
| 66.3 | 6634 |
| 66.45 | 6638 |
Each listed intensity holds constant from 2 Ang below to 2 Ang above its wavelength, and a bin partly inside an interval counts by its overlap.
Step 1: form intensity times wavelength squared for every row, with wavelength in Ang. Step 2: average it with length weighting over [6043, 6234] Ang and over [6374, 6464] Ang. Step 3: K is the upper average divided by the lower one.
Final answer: 1.1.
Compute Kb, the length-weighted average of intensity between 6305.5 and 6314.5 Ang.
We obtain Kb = 65.6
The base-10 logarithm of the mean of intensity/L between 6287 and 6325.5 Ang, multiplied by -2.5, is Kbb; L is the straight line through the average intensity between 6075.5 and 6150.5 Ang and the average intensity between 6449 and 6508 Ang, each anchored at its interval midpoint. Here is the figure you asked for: 0.03 mag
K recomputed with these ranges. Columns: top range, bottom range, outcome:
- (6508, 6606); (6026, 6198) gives 1.14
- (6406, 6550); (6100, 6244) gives 1.13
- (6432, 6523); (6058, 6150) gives 1.10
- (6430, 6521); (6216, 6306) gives 1.12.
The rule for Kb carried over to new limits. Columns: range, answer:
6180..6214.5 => 65.3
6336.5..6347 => 65.5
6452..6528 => 67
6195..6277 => 63.8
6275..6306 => 65.7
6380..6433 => 67.1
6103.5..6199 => 66.2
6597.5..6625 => 68.1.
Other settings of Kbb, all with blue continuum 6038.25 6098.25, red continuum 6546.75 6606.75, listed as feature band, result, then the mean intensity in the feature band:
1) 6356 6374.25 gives 0.03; 65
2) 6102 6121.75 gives 0.02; 67.7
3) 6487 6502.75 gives 0.03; 64.6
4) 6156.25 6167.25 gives 0.11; 61.8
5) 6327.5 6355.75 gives 0.01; 66.4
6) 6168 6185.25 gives 0.04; 66.1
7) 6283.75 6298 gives 0.02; 66.1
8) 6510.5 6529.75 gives -0.04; 68.3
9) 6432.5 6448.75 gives -0.01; 66.9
